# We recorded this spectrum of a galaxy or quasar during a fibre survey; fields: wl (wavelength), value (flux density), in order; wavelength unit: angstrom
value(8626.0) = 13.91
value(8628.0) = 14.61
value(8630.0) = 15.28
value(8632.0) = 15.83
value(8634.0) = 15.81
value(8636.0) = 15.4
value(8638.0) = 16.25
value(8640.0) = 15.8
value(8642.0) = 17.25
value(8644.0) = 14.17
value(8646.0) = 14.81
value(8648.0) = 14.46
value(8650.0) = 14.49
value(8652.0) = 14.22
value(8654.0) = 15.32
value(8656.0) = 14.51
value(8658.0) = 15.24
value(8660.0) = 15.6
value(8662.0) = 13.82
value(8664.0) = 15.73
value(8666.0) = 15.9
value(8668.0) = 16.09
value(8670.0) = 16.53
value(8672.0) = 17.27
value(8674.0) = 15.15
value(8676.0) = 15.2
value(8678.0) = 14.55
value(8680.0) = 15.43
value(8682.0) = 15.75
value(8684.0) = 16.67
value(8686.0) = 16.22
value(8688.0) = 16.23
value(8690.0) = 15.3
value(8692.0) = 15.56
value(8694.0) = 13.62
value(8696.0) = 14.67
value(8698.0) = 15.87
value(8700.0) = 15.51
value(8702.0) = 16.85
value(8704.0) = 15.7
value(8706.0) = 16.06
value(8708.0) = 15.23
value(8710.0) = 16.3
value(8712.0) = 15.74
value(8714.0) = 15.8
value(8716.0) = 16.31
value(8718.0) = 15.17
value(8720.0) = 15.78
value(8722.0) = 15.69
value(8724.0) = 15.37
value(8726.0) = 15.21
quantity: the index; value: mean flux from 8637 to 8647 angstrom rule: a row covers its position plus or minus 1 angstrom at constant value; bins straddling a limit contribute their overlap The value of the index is 15.7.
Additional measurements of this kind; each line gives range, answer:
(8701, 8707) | 16.2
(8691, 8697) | 14.6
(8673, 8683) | 15.2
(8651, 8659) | 14.8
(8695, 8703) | 15.7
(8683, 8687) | 16.4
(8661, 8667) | 15.2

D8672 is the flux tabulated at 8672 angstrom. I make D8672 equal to 17.27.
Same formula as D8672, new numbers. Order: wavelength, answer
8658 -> 15.24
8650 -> 14.49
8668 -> 16.09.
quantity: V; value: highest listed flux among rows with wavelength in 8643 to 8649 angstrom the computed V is 14.81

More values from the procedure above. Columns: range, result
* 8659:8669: 16.09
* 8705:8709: 16.06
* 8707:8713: 16.3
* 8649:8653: 14.49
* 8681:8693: 16.67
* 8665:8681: 17.27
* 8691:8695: 15.56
